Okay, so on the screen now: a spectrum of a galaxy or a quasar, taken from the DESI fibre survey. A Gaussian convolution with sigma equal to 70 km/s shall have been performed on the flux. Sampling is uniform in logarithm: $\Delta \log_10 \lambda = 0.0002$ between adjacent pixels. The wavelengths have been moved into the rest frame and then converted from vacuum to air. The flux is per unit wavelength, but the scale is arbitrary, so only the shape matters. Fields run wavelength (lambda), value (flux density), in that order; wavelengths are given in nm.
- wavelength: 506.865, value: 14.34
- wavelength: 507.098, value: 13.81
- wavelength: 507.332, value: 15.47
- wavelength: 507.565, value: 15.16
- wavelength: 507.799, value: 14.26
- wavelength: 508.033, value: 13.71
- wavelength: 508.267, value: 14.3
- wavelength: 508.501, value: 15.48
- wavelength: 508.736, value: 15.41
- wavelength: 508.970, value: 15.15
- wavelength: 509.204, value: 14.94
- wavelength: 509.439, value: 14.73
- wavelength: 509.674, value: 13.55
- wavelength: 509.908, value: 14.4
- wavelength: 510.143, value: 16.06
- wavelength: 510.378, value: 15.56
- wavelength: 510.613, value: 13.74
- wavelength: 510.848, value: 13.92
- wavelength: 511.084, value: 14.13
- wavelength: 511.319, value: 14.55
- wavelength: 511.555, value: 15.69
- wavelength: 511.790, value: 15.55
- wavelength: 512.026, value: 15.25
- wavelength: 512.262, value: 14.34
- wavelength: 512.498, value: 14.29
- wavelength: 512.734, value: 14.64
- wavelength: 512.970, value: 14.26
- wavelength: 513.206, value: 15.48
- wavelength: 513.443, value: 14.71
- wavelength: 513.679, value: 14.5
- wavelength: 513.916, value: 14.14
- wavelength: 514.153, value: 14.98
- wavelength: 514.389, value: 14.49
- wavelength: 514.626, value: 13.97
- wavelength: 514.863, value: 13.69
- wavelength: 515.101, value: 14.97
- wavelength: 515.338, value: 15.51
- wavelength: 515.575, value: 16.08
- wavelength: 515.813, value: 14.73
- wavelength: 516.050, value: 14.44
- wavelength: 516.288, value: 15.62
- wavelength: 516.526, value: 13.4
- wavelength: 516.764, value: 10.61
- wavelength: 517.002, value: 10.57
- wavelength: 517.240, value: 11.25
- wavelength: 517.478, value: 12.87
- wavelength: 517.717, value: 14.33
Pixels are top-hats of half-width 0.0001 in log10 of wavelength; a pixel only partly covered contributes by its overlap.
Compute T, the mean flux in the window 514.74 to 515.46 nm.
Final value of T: 14.7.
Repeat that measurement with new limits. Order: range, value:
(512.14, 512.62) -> 14.3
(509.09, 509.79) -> 14.4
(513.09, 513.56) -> 15.1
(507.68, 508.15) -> 14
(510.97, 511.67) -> 14.8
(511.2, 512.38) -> 15.1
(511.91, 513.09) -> 14.6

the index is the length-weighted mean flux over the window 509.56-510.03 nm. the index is 14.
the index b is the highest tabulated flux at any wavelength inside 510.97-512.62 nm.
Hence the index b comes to 15.69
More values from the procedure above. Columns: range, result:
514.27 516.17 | 16.08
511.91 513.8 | 15.48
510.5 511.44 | 14.55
